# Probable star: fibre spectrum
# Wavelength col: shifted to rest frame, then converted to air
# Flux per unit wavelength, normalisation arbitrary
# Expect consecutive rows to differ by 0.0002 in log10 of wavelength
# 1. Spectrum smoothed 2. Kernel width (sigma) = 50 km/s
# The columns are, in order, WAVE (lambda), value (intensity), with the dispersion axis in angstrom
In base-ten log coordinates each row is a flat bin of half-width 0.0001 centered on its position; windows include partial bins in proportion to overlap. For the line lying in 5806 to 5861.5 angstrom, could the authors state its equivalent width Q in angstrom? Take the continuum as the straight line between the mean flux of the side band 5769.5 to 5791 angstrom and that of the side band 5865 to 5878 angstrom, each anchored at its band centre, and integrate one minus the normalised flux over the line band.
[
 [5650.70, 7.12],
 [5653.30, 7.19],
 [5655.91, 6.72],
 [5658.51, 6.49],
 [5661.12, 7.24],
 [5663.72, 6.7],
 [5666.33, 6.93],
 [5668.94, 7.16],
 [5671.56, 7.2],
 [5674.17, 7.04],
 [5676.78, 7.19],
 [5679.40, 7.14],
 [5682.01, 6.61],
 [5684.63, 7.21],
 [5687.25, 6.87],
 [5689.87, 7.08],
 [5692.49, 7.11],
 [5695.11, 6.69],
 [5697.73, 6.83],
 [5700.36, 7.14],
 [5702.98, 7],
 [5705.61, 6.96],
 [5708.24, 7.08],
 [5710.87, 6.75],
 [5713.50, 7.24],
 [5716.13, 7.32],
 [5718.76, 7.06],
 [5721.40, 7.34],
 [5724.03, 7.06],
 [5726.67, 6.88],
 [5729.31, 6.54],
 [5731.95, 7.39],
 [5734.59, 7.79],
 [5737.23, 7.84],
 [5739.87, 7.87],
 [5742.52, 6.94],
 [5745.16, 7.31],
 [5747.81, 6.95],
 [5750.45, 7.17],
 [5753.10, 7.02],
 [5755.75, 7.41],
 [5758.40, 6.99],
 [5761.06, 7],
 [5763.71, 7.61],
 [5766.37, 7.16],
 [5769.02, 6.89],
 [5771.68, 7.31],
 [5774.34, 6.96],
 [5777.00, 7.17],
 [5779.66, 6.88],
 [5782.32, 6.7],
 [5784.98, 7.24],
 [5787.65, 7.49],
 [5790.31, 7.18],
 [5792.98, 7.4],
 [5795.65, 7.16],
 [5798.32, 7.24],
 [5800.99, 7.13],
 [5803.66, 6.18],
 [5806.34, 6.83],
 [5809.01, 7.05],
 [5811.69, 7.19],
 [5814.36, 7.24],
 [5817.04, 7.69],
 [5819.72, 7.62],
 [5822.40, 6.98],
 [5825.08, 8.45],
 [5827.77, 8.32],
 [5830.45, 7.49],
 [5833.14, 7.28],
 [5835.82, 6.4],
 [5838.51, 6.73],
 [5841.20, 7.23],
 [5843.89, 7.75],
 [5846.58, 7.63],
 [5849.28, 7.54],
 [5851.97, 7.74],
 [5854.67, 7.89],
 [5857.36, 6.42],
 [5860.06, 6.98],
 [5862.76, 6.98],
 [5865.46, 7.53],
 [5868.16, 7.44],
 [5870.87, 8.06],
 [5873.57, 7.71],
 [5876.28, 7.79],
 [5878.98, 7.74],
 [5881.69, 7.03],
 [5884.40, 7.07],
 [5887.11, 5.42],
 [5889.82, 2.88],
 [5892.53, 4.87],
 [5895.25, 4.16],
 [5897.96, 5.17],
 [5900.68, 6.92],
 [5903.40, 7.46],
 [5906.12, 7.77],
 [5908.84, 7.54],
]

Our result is 0.7 angstrom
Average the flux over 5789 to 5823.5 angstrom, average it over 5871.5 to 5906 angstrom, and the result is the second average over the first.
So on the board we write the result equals 0.9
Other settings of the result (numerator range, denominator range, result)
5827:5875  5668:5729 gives 1.05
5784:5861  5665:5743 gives 1.03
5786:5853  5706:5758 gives 1.02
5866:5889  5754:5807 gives 1.01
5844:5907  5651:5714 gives 0.97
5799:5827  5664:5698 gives 1.04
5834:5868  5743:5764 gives 1.01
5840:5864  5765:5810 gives 1.04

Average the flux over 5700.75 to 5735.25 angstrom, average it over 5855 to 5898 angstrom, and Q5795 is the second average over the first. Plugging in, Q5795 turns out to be 0.92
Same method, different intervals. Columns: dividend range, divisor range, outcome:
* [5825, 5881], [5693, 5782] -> 1.04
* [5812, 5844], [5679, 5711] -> 1.06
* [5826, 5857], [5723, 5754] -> 1.03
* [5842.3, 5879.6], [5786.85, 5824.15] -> 1.05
